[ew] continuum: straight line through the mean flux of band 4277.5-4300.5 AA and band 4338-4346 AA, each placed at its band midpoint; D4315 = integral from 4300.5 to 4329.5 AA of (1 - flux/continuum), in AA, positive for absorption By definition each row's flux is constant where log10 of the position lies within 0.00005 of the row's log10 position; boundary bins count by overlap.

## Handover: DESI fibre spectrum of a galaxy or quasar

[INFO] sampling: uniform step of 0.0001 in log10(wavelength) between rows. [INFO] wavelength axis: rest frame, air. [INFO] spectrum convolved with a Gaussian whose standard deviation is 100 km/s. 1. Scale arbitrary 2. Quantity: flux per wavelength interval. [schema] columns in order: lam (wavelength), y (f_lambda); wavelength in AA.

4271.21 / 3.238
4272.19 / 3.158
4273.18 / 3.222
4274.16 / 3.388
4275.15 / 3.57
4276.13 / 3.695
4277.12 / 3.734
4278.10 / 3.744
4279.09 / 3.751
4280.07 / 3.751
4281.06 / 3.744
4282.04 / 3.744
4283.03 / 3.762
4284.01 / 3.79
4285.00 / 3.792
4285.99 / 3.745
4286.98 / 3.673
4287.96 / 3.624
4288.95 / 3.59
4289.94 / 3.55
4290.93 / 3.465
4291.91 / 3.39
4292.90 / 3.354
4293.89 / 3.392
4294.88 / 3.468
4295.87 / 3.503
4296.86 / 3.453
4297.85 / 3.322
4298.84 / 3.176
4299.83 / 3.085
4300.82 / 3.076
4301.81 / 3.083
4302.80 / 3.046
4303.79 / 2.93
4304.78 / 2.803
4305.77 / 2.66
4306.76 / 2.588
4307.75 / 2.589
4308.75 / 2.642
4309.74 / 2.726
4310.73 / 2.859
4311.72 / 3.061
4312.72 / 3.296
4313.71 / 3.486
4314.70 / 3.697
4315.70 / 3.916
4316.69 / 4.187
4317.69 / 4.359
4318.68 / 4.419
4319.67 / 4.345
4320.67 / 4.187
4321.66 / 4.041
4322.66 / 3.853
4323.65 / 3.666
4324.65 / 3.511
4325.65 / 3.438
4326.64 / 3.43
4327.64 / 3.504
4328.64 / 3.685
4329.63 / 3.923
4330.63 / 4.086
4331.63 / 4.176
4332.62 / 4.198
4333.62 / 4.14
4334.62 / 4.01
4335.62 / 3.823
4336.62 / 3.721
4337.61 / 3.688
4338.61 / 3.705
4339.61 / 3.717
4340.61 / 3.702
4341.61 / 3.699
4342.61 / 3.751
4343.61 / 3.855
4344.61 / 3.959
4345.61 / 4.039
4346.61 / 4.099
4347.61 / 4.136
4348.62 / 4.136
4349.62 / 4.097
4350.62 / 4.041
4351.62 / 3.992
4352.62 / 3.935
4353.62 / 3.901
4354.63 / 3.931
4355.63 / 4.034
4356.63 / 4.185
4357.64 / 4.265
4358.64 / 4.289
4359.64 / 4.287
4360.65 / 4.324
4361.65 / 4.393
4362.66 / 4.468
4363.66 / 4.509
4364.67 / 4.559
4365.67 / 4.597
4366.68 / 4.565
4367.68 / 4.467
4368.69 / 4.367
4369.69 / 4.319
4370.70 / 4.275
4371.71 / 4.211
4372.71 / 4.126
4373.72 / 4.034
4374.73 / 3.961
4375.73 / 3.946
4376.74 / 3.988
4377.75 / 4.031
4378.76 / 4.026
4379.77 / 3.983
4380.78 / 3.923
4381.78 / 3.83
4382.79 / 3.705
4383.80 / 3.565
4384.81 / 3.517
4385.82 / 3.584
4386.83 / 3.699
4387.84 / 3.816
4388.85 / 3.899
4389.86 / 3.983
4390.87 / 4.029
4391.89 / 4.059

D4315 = 2.0 AA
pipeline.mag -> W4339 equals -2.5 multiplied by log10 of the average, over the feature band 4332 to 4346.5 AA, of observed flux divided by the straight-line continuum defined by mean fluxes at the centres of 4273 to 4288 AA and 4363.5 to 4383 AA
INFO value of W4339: 0.03 mag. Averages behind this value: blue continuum 3.68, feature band 3.87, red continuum 4.17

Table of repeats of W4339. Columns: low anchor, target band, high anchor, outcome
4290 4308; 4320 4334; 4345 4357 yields -0.06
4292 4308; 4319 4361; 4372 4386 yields -0.13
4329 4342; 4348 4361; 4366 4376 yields -0.01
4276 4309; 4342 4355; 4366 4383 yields -0.03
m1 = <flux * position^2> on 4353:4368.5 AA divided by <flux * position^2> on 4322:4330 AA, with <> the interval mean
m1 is 1.21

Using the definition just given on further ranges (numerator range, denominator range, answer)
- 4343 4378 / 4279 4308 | 1.28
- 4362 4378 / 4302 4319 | 1.36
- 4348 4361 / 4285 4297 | 1.20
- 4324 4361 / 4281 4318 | 1.20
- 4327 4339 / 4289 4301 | 1.17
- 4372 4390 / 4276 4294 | 1.11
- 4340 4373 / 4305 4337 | 1.17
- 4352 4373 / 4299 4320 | 1.34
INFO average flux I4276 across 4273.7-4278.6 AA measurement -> 3.62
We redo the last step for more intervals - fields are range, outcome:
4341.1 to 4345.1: 3.82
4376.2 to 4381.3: 3.99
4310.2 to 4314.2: 3.17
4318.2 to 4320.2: 4.38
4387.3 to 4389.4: 3.86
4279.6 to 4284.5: 3.76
